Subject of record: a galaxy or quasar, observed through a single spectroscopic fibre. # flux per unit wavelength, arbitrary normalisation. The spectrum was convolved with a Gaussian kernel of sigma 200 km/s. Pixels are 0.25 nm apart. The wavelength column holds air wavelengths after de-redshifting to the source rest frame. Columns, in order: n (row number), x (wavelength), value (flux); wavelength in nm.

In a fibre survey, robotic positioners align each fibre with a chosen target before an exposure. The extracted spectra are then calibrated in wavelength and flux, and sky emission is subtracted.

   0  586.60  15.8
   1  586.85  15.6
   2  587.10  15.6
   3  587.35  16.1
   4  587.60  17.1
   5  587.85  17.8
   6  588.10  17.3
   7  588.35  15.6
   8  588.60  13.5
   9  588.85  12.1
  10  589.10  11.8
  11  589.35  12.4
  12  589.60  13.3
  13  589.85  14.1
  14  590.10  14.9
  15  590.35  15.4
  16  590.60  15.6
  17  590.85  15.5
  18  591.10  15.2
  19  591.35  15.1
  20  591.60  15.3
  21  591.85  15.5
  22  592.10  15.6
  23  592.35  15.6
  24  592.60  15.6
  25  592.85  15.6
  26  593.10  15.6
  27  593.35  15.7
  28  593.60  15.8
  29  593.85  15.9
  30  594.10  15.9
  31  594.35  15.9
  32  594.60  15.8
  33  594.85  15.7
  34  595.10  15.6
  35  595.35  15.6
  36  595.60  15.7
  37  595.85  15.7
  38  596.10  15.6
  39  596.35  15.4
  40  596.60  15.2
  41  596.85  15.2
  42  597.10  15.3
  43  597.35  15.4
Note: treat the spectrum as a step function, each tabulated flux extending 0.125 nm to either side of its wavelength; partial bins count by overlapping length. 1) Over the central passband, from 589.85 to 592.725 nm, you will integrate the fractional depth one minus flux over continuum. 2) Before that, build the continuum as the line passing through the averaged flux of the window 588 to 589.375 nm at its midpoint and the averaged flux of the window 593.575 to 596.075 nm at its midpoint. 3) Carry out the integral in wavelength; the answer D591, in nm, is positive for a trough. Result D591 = -0.14 nm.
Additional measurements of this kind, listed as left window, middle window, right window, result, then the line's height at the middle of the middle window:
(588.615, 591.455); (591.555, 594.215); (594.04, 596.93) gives -0.138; 14.9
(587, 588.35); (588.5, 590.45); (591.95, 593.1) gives 0.343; 16.3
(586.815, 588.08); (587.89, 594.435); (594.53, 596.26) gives 0.451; 16.1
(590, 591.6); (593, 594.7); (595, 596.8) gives -0.041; 15.4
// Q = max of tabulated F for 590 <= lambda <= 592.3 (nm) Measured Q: 15.6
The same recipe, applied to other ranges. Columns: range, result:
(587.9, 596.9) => 17.3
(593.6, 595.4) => 15.9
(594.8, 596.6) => 15.7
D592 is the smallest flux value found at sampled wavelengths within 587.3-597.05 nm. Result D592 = 11.8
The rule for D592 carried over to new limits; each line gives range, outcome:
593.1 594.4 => 15.6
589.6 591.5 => 13.3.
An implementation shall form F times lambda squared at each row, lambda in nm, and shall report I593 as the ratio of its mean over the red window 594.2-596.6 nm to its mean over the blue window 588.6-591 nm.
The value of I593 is 1.1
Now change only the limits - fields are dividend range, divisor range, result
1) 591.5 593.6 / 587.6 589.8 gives 1.10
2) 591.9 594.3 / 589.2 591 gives 1.10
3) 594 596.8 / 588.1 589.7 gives 1.19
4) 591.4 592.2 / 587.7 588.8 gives 0.99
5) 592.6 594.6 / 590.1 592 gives 1.04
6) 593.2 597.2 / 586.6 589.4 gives 1.06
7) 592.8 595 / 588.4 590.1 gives 1.22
